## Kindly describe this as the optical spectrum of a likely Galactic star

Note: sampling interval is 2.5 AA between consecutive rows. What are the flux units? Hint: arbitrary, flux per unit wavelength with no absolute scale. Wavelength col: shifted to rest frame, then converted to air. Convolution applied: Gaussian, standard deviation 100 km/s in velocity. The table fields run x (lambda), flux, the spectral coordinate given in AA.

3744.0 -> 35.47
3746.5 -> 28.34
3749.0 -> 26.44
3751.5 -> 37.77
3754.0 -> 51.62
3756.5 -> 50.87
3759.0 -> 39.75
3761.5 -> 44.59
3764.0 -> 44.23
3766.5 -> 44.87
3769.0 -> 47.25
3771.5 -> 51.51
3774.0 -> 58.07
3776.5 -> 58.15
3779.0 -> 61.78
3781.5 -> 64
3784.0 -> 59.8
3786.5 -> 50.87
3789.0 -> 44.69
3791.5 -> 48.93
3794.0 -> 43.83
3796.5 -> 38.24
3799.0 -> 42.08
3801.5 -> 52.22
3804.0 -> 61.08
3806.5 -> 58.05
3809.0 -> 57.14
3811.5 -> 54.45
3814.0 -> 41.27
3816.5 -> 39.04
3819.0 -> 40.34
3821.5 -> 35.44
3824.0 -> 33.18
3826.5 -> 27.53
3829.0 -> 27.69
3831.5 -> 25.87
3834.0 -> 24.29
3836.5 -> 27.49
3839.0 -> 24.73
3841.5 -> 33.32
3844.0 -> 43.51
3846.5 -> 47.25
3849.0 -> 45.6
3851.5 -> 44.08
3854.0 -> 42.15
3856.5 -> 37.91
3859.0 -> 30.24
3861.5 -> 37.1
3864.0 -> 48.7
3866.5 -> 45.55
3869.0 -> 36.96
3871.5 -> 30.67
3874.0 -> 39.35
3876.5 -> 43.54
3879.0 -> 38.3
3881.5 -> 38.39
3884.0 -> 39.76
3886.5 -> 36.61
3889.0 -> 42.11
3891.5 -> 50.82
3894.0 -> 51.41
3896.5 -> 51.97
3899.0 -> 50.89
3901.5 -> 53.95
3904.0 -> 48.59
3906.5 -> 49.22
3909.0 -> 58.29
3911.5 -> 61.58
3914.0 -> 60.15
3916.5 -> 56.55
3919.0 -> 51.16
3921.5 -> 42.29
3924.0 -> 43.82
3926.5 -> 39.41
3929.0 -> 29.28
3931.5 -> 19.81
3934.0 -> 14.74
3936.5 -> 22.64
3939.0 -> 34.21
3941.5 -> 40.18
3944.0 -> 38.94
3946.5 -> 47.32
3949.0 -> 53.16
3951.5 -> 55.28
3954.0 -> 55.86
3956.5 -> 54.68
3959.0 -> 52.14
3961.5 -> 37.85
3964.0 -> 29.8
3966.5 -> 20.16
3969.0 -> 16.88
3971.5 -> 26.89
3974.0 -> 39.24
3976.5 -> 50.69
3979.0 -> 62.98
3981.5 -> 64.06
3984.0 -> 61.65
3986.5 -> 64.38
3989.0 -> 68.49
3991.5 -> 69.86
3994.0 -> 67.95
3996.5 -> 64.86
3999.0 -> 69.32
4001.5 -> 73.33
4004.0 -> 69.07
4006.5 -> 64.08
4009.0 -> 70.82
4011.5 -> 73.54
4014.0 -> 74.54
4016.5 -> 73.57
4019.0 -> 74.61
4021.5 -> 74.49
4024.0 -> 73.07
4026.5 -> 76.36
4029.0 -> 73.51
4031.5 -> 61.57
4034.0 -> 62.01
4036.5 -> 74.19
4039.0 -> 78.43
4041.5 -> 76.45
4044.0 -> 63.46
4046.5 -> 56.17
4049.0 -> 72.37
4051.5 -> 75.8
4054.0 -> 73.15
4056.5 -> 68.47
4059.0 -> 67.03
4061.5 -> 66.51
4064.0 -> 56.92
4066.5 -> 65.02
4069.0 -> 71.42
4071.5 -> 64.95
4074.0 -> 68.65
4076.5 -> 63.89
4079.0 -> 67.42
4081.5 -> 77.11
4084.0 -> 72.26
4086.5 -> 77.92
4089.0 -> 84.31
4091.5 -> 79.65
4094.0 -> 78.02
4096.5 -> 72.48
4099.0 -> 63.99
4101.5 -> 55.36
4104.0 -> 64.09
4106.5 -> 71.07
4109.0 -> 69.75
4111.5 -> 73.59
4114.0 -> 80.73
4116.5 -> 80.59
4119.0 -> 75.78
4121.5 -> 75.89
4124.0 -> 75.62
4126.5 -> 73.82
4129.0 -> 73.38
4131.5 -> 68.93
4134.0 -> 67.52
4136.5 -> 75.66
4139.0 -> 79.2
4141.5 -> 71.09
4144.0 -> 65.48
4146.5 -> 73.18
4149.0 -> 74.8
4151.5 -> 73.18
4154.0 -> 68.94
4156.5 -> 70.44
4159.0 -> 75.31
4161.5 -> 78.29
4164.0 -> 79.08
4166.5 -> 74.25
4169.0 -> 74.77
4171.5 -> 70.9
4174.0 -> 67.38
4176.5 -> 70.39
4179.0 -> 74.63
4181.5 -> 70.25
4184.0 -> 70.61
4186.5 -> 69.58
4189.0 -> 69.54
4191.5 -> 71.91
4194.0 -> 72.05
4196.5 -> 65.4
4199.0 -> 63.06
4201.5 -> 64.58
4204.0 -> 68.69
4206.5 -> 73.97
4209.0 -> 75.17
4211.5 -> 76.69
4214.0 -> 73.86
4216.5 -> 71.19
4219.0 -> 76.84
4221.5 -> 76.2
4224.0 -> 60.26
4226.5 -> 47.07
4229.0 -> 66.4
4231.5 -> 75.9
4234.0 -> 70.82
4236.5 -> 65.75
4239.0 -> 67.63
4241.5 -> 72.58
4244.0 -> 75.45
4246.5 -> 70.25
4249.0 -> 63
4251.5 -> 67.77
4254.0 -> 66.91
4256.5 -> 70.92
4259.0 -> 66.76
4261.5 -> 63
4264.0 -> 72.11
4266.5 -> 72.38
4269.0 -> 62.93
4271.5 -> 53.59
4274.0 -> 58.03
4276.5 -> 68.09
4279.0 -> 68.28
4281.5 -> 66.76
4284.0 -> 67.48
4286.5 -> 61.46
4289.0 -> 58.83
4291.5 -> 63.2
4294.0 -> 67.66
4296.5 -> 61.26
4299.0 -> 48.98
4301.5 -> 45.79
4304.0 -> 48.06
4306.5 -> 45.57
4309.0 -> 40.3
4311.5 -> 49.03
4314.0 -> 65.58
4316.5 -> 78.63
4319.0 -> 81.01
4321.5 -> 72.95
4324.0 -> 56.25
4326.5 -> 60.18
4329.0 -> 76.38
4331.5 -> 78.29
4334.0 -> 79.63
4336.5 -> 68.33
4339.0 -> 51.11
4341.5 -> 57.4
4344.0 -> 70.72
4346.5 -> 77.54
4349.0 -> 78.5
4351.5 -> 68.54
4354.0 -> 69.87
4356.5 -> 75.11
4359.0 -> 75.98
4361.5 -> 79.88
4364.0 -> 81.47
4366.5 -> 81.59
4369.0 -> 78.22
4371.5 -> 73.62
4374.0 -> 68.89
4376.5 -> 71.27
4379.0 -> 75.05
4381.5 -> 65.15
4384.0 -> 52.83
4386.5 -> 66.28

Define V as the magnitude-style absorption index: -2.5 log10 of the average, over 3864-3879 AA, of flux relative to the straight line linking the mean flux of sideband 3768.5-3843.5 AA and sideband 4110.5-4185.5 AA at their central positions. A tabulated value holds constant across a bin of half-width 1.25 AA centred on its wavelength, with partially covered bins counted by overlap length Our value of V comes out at 0.24 mag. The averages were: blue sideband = 44.4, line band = 39.9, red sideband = 73.4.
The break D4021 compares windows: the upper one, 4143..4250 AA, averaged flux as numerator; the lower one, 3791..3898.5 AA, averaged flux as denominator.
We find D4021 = 1.73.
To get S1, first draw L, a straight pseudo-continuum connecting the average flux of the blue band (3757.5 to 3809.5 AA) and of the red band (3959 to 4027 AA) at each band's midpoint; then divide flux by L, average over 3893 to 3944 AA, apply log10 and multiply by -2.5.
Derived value 0.27 mag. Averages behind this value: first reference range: 50.9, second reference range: 59.4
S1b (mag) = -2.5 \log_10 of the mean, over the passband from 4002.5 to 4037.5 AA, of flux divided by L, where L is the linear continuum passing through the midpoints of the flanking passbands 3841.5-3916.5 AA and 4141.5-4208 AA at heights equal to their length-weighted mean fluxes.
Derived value -0.23 mag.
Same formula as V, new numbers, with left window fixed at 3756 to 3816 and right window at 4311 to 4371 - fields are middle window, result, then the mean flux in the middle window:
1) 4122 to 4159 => -0.13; 72.4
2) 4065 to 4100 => -0.16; 71.9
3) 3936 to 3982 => 0.33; 42.2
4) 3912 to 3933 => 0.28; 43.1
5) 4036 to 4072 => -0.13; 68.7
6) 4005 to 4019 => -0.21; 71.6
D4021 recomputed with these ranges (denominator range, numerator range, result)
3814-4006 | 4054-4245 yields 1.61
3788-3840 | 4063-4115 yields 1.74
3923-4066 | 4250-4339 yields 1.12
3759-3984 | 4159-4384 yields 1.56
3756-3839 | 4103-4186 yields 1.62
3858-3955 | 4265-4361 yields 1.49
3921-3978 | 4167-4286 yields 1.82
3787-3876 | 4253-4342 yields 1.56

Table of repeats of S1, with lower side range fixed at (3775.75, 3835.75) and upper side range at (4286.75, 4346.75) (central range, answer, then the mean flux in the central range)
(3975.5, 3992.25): -0.23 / 63.1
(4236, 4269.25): -0.14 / 68.6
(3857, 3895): 0.17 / 40.5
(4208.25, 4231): -0.17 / 69.4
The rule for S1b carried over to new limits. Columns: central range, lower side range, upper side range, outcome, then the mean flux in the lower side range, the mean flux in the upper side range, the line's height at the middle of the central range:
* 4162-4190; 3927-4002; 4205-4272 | -0.13 mag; 46.5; 68.9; 63.8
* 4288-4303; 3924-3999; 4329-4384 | 0.18 mag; 45.3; 72.3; 68.1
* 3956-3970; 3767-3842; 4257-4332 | 0.41 mag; 44.5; 62.6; 50.4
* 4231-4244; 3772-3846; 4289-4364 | -0.15 mag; 44.1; 65.4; 61.7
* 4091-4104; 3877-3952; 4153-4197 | -0.09 mag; 43.9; 72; 63.6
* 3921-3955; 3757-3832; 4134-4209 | 0.42 mag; 46.8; 71.6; 56.2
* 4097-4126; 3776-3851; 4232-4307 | -0.25 mag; 43.6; 64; 56.9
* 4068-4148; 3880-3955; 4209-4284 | -0.24 mag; 44.6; 68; 58.1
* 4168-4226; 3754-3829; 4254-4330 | -0.18 mag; 47.8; 62.4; 59.6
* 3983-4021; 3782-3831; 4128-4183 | -0.15 mag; 45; 72.6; 60.5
